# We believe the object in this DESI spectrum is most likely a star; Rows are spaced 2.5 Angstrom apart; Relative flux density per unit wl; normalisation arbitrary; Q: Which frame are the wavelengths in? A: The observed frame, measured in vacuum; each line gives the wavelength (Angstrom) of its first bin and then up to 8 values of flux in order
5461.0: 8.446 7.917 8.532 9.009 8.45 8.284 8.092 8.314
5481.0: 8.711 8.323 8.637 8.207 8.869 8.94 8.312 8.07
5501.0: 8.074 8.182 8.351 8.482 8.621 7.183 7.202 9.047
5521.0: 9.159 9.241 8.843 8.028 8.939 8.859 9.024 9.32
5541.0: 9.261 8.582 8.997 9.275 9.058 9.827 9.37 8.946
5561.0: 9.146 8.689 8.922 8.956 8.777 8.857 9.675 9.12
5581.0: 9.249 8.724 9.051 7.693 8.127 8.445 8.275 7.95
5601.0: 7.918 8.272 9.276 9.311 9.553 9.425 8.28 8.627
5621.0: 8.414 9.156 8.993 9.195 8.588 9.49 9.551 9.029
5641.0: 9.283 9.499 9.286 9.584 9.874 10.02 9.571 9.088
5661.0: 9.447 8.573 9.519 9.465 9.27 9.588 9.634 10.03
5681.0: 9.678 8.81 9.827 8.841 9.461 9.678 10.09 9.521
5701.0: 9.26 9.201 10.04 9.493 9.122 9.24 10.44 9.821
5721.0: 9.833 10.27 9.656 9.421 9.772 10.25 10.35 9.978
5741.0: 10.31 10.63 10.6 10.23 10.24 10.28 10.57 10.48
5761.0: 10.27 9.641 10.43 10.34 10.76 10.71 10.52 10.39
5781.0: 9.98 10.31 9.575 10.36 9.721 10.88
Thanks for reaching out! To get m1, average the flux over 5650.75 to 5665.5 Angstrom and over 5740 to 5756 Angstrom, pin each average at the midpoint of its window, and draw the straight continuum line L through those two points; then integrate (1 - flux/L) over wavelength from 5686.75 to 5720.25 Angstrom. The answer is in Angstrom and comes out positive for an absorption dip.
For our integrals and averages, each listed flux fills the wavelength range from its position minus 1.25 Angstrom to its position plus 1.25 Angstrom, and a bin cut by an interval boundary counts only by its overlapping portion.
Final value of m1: 1.2 Angstrom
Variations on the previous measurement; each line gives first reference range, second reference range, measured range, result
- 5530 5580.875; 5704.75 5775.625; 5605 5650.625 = 1.61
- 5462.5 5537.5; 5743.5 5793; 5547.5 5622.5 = 1.69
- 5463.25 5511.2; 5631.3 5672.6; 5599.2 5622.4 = 0.97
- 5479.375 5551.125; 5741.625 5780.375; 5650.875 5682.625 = 0.69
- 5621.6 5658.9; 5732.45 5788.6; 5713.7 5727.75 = 0.09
